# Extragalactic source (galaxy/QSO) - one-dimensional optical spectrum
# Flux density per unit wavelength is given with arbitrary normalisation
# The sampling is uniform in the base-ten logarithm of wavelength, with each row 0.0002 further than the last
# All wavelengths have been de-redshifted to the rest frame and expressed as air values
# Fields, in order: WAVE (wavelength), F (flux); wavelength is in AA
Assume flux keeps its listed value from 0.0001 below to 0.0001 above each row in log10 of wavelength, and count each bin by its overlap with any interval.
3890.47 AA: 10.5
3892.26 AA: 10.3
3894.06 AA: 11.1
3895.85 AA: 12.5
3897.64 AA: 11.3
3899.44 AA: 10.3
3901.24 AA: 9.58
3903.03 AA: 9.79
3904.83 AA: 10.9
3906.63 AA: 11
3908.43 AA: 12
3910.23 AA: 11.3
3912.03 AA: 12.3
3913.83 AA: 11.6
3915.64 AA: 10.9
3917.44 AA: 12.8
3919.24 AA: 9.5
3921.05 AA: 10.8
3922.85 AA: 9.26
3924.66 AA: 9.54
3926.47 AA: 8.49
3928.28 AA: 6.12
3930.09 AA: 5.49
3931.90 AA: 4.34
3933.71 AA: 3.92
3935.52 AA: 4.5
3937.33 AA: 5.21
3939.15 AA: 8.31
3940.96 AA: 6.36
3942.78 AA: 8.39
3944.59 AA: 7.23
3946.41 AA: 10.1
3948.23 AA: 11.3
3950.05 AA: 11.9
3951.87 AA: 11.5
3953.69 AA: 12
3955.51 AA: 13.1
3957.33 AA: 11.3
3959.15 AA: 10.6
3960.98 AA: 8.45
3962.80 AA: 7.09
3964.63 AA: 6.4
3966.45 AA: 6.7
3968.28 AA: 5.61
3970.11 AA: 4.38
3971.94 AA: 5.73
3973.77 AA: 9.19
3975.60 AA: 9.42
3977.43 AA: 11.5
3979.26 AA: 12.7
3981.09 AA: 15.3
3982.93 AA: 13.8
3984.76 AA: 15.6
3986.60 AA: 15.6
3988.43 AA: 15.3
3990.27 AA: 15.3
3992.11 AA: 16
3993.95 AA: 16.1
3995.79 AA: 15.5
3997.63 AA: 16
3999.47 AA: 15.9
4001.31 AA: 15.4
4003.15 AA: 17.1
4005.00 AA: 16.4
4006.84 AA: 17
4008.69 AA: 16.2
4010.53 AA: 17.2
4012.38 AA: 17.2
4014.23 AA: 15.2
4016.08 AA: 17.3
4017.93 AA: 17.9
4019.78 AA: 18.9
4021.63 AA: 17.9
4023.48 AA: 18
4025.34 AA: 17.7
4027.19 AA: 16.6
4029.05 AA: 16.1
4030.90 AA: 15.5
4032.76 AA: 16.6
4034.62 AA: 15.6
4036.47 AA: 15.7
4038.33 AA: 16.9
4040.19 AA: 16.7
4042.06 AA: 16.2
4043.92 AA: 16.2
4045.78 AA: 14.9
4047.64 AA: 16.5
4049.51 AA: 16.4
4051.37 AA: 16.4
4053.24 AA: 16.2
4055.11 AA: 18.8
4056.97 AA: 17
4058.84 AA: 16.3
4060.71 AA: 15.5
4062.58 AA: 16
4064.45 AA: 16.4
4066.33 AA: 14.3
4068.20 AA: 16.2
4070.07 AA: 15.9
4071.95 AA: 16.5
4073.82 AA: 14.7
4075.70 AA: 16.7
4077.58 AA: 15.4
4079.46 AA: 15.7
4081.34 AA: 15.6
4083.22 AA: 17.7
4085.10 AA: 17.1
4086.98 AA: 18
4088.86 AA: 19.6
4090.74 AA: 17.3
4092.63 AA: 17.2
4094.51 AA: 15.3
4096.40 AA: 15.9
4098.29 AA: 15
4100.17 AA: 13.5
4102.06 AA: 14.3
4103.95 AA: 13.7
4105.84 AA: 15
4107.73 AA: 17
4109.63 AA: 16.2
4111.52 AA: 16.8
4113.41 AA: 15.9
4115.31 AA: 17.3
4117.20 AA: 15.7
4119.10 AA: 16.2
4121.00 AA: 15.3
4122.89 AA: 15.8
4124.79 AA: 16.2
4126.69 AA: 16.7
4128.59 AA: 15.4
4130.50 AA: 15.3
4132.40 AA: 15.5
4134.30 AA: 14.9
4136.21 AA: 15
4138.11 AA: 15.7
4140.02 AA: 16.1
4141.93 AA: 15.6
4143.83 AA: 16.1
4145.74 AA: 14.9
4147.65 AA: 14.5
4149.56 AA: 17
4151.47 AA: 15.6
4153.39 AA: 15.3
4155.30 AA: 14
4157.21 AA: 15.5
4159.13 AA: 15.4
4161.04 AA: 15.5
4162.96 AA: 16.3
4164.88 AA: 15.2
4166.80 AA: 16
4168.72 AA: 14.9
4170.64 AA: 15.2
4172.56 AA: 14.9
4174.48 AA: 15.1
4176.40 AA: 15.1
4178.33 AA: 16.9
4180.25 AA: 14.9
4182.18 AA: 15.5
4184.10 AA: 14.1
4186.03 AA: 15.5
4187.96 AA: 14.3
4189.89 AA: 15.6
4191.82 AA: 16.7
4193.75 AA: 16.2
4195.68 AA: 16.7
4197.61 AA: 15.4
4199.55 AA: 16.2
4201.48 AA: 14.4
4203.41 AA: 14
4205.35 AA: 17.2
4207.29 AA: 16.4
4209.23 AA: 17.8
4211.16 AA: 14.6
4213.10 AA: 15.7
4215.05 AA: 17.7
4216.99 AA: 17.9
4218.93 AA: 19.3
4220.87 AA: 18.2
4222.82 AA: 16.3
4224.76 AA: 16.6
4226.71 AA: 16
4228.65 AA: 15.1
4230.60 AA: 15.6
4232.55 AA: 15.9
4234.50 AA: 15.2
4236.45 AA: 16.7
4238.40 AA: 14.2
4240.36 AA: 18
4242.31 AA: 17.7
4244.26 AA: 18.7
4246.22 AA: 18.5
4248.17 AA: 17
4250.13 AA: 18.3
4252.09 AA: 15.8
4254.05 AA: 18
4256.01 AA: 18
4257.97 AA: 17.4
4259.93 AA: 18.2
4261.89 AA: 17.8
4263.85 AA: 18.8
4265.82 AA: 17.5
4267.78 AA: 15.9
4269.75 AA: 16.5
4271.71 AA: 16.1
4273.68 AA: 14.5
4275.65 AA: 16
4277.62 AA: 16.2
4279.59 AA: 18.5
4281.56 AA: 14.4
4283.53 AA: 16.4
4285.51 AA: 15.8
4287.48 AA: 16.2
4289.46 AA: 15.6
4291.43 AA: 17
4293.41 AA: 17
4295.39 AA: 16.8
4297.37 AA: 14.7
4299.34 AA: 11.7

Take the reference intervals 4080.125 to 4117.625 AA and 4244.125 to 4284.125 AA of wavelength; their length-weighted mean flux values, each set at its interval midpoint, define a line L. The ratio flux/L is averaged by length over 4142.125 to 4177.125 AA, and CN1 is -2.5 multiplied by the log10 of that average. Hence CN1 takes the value 0.078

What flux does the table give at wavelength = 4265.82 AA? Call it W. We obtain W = 17.5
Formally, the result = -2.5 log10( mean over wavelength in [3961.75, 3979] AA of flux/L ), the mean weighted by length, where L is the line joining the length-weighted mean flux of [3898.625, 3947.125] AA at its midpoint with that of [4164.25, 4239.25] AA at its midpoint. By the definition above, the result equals 0.32 mag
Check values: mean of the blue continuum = 8.88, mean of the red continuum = 15.9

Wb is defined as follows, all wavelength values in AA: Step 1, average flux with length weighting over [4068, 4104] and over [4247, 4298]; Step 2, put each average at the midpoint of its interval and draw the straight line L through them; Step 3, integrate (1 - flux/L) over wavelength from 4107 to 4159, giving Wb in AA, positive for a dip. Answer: 1.7 AA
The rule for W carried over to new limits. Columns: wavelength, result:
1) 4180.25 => 14.9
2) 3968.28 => 5.61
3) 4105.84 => 15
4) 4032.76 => 16.6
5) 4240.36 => 18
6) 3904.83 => 10.9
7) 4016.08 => 17.3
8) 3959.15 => 10.6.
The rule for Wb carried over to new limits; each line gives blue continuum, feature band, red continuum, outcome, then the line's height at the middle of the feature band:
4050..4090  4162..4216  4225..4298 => 3.0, 16.6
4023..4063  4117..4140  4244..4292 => 1.3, 16.6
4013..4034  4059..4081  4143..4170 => 0.9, 16.5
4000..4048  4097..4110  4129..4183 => 0.8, 15.9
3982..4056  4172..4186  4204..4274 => 1.3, 16.8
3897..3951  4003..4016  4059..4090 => -3.3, 13.2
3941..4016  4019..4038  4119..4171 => -5.0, 13.4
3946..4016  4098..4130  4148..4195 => -2.2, 14.6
